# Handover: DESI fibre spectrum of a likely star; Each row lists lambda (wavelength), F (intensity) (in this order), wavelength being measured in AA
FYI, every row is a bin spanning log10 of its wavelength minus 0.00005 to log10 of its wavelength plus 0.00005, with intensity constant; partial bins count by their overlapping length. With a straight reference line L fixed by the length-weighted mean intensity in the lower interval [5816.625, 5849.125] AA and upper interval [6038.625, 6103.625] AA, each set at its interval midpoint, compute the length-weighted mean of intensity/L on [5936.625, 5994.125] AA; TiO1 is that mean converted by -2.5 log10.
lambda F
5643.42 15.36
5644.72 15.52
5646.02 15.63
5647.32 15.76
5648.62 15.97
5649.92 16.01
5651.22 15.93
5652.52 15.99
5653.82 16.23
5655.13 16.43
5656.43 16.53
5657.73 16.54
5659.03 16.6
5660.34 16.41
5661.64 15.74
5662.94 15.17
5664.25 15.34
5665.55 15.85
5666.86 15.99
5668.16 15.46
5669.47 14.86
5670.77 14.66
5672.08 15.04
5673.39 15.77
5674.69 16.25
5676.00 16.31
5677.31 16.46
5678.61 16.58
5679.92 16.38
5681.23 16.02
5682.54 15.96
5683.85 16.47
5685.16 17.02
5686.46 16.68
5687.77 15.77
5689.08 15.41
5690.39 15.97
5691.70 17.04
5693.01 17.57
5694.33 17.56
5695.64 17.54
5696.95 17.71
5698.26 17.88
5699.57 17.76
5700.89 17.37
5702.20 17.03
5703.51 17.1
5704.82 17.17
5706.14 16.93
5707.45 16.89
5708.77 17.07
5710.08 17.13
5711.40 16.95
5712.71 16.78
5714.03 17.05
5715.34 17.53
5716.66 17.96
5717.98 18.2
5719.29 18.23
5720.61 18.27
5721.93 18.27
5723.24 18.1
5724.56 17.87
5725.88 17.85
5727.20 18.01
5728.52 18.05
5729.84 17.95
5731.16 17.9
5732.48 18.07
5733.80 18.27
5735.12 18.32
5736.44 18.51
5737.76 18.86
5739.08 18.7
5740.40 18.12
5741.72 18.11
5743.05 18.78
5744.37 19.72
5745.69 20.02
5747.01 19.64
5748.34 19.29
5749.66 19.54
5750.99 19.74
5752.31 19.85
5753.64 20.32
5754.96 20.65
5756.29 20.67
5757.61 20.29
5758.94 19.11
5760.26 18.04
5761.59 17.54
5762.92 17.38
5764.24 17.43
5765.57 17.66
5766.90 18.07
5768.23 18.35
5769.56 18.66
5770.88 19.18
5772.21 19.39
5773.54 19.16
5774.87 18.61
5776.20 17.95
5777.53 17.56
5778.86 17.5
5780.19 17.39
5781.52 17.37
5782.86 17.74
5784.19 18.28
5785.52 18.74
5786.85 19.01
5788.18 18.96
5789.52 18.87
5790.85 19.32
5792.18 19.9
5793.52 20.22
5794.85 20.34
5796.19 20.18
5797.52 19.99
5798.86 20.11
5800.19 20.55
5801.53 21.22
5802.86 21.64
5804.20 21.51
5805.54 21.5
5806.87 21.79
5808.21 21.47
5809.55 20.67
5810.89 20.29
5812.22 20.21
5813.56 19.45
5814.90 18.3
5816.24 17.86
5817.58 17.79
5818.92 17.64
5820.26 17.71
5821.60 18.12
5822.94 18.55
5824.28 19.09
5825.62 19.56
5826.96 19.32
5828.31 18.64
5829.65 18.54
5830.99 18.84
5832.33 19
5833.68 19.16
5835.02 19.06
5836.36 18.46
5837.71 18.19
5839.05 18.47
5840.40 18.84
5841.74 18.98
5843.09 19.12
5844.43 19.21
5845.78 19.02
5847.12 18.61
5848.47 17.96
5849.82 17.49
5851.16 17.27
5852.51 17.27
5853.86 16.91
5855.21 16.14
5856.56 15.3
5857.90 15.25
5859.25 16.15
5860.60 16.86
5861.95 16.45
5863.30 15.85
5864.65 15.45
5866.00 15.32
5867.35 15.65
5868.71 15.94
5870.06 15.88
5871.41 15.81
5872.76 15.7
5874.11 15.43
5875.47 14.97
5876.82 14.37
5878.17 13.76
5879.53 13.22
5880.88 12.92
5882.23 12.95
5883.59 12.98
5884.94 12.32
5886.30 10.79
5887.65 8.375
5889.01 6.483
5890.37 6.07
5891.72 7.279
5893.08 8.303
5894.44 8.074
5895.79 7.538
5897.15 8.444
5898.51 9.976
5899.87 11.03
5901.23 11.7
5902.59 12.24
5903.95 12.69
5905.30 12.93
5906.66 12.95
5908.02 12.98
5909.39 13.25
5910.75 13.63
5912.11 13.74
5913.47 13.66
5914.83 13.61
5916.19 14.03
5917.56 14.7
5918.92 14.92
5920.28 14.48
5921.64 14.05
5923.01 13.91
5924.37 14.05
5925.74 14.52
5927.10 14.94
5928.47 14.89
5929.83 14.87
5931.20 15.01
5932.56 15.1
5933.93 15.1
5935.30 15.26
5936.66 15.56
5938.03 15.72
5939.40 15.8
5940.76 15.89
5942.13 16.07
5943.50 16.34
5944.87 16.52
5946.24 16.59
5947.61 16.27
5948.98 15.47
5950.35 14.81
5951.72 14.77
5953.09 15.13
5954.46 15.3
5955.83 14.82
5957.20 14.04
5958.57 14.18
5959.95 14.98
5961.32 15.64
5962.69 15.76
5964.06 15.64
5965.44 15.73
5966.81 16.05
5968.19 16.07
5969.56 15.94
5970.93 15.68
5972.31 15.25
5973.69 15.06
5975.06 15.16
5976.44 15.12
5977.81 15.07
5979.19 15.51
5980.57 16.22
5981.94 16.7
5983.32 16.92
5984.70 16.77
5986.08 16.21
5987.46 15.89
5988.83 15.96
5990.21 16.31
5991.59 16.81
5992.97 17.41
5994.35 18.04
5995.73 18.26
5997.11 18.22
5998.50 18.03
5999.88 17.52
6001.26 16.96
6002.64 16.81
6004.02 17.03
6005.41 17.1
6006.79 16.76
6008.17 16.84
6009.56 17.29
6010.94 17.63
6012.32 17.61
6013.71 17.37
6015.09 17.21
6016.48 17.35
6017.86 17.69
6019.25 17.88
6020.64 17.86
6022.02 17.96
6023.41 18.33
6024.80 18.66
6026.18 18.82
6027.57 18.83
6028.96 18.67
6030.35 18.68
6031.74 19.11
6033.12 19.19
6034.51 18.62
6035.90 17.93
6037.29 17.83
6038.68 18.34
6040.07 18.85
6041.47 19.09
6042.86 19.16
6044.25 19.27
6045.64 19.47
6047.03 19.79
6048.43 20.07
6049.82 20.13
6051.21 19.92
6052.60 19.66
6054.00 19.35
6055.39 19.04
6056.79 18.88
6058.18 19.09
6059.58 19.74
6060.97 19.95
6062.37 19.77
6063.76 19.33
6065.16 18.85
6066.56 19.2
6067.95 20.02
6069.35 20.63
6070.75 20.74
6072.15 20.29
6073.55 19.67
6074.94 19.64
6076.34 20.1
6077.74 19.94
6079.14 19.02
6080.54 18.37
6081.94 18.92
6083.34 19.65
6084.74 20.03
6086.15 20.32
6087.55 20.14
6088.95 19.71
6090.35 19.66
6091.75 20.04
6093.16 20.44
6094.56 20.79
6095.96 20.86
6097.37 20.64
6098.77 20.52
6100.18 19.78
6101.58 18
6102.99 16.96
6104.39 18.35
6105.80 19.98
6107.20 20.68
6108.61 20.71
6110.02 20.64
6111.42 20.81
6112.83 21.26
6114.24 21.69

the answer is 0.21 mag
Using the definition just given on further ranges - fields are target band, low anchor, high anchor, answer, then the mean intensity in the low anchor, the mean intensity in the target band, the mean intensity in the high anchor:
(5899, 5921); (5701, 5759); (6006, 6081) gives 0.37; 18.4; 13.3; 18.9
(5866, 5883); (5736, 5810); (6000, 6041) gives 0.26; 19.3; 14.7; 17.9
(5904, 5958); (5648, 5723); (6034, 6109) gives 0.25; 16.6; 14.7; 19.6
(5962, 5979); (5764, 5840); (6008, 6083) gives 0.22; 19.1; 15.5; 18.9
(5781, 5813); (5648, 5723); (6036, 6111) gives -0.15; 16.6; 20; 19.6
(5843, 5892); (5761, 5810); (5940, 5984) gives 0.19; 19.2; 14.8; 15.6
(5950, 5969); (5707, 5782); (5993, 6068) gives 0.21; 18.4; 15.2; 18.5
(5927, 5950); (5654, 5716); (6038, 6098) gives 0.19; 16.5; 15.6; 19.7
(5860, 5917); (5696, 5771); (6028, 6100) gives 0.43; 18.3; 12.7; 19.6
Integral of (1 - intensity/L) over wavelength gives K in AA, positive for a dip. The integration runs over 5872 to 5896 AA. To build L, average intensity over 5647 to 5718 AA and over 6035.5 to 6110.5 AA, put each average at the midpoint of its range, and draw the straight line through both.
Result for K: 9.0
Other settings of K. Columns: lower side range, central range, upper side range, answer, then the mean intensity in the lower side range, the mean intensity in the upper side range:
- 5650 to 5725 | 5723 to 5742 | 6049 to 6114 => -1.28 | 16.7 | 19.8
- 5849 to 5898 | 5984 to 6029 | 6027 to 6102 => 0.62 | 13.5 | 19.5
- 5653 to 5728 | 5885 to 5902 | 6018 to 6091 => 8.73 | 16.8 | 19.3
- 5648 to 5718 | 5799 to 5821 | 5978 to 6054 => -3.79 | 16.5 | 17.9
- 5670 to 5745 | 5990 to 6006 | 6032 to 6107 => 1.40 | 17.3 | 19.5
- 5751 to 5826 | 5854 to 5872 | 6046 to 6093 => 3.21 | 19.2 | 19.7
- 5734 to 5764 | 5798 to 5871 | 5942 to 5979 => -3.03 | 19.1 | 15.5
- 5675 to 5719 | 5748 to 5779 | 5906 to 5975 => -4.59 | 17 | 15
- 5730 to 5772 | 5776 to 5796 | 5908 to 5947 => -0.67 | 18.9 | 14.8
